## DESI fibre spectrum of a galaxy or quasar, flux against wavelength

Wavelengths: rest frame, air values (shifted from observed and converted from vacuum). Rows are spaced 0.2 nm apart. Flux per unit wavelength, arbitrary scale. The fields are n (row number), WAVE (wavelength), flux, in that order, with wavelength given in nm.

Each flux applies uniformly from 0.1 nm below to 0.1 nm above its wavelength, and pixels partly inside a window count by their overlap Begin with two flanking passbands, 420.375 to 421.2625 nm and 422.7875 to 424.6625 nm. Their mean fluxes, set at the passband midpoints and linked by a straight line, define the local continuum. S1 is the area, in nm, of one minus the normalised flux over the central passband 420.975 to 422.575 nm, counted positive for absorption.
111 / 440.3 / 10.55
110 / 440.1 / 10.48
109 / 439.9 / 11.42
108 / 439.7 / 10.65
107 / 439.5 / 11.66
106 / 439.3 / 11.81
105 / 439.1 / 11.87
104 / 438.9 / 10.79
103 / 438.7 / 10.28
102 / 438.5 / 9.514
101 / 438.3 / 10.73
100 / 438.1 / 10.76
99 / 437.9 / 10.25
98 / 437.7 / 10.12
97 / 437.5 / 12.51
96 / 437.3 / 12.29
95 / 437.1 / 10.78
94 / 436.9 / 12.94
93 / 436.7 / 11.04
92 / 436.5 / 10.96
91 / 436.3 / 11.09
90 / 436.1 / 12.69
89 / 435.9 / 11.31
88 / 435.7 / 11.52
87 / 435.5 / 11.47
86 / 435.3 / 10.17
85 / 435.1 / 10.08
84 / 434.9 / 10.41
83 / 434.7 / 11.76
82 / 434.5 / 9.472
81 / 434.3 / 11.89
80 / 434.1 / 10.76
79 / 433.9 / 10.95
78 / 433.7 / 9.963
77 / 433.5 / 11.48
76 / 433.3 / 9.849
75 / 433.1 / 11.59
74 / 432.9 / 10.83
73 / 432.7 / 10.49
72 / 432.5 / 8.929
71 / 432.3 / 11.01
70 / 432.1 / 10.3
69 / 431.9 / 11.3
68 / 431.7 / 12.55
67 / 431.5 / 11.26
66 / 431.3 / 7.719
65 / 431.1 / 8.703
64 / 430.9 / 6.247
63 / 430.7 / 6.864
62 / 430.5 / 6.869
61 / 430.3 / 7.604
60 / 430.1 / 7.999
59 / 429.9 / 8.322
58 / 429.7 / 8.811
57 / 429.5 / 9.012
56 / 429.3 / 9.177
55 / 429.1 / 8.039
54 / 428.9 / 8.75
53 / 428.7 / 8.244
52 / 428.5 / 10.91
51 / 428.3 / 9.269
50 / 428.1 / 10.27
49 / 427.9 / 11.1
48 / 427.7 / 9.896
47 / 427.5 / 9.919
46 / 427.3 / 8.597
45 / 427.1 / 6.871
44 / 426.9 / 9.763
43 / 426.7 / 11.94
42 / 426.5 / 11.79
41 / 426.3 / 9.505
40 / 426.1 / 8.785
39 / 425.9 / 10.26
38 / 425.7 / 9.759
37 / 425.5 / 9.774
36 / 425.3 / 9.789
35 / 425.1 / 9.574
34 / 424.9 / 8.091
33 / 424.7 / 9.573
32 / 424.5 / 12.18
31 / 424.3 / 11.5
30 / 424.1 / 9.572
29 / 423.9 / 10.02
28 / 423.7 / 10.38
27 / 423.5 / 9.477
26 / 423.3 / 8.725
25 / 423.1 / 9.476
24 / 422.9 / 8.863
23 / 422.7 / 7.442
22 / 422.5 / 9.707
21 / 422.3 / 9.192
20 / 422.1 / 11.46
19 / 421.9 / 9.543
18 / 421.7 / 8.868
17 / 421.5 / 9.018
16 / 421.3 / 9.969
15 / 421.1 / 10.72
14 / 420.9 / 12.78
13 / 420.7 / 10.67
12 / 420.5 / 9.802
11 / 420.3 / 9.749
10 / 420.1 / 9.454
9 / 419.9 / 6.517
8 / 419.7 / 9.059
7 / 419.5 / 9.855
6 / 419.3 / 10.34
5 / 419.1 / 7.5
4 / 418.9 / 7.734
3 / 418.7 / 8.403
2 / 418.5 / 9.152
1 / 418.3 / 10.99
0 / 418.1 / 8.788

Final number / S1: 0.11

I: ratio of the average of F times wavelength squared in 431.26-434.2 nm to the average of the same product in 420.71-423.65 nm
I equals 1.15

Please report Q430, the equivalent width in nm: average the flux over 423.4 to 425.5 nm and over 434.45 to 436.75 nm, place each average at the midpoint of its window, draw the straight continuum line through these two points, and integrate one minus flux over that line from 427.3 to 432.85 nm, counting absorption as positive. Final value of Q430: 0.67 nm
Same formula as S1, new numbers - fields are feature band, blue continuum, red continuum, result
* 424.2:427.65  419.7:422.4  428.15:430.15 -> -0.22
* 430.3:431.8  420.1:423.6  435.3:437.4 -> 0.32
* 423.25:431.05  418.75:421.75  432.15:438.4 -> 0.63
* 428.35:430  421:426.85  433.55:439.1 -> 0.22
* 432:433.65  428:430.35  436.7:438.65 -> -0.12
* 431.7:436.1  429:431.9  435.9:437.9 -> -0.30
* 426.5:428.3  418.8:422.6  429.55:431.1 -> -0.36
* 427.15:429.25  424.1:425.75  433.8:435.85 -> 0.18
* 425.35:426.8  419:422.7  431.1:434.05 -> -0.03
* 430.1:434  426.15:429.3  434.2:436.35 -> 0.30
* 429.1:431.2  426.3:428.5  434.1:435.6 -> 0.47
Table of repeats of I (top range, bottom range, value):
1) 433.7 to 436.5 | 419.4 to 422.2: 1.20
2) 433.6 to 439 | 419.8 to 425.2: 1.21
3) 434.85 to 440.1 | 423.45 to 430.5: 1.23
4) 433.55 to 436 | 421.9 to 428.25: 1.16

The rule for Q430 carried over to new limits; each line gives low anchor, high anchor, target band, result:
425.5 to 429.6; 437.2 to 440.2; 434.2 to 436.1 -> -0.08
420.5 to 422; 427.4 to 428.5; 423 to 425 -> 0.06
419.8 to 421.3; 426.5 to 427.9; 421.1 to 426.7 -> 0.05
